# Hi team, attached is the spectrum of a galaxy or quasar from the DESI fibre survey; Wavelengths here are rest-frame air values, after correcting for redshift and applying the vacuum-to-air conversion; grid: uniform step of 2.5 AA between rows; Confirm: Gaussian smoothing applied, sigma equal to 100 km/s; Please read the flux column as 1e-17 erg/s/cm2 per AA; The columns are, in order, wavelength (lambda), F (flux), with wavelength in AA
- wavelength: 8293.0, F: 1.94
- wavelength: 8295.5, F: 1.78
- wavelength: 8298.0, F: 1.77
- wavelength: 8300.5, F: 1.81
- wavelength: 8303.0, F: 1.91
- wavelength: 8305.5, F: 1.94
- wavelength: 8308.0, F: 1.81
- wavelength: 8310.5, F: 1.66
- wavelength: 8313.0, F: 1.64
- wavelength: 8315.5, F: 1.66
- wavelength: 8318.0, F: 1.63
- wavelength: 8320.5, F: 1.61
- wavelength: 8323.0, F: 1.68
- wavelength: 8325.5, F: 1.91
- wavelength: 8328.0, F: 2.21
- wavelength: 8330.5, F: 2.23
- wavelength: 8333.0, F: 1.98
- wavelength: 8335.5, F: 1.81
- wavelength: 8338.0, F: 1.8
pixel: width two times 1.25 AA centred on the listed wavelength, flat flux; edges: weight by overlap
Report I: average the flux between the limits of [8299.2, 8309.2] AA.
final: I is 1.87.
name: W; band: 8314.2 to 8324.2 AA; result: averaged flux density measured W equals 1.64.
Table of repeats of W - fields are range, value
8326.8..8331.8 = 2.22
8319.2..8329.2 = 1.85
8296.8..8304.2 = 1.83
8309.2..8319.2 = 1.65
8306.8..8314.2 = 1.7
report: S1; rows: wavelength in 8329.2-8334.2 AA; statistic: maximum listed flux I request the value 2.23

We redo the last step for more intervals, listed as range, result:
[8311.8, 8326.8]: 1.91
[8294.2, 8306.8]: 1.94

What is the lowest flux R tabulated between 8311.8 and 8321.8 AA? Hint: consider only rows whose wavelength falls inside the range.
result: 1.61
